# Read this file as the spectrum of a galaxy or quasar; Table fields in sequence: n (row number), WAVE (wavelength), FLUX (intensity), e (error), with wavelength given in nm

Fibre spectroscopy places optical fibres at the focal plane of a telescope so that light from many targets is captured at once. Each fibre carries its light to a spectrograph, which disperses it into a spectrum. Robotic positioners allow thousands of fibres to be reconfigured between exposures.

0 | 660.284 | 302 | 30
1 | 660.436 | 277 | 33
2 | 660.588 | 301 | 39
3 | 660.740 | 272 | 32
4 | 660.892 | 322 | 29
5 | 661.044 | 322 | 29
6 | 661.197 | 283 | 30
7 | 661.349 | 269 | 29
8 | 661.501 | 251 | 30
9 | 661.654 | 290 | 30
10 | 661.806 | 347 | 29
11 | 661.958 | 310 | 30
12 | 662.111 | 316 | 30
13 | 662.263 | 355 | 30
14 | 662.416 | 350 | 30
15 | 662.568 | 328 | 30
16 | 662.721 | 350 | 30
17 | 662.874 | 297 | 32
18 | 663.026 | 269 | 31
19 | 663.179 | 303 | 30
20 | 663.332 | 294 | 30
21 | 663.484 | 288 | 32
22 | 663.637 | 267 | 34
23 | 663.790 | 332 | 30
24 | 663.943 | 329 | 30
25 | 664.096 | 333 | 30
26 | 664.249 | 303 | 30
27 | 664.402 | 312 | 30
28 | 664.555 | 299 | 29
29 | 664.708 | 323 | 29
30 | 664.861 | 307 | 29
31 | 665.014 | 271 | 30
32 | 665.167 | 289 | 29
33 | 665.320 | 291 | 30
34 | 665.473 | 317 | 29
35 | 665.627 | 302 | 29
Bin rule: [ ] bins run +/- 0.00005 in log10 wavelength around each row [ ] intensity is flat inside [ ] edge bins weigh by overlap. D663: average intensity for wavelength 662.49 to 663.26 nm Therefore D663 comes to 309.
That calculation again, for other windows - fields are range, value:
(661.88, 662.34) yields 327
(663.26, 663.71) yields 283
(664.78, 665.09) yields 290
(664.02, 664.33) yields 318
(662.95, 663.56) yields 289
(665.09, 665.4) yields 291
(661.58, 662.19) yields 316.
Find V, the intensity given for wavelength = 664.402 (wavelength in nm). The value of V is 312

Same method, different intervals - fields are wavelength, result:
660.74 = 272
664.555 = 299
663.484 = 288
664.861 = 307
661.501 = 251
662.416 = 350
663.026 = 269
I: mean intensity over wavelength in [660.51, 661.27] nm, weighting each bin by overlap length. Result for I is 300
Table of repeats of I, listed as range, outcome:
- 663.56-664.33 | 312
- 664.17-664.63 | 305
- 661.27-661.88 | 289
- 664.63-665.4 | 297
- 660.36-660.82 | 284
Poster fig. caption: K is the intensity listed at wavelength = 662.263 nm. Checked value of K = 355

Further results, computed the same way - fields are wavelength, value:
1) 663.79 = 332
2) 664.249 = 303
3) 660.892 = 322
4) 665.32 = 291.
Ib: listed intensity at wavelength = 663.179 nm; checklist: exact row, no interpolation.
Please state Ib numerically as 303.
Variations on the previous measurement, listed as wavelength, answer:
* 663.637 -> 267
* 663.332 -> 294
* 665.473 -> 317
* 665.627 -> 302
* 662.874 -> 297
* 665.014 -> 271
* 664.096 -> 333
